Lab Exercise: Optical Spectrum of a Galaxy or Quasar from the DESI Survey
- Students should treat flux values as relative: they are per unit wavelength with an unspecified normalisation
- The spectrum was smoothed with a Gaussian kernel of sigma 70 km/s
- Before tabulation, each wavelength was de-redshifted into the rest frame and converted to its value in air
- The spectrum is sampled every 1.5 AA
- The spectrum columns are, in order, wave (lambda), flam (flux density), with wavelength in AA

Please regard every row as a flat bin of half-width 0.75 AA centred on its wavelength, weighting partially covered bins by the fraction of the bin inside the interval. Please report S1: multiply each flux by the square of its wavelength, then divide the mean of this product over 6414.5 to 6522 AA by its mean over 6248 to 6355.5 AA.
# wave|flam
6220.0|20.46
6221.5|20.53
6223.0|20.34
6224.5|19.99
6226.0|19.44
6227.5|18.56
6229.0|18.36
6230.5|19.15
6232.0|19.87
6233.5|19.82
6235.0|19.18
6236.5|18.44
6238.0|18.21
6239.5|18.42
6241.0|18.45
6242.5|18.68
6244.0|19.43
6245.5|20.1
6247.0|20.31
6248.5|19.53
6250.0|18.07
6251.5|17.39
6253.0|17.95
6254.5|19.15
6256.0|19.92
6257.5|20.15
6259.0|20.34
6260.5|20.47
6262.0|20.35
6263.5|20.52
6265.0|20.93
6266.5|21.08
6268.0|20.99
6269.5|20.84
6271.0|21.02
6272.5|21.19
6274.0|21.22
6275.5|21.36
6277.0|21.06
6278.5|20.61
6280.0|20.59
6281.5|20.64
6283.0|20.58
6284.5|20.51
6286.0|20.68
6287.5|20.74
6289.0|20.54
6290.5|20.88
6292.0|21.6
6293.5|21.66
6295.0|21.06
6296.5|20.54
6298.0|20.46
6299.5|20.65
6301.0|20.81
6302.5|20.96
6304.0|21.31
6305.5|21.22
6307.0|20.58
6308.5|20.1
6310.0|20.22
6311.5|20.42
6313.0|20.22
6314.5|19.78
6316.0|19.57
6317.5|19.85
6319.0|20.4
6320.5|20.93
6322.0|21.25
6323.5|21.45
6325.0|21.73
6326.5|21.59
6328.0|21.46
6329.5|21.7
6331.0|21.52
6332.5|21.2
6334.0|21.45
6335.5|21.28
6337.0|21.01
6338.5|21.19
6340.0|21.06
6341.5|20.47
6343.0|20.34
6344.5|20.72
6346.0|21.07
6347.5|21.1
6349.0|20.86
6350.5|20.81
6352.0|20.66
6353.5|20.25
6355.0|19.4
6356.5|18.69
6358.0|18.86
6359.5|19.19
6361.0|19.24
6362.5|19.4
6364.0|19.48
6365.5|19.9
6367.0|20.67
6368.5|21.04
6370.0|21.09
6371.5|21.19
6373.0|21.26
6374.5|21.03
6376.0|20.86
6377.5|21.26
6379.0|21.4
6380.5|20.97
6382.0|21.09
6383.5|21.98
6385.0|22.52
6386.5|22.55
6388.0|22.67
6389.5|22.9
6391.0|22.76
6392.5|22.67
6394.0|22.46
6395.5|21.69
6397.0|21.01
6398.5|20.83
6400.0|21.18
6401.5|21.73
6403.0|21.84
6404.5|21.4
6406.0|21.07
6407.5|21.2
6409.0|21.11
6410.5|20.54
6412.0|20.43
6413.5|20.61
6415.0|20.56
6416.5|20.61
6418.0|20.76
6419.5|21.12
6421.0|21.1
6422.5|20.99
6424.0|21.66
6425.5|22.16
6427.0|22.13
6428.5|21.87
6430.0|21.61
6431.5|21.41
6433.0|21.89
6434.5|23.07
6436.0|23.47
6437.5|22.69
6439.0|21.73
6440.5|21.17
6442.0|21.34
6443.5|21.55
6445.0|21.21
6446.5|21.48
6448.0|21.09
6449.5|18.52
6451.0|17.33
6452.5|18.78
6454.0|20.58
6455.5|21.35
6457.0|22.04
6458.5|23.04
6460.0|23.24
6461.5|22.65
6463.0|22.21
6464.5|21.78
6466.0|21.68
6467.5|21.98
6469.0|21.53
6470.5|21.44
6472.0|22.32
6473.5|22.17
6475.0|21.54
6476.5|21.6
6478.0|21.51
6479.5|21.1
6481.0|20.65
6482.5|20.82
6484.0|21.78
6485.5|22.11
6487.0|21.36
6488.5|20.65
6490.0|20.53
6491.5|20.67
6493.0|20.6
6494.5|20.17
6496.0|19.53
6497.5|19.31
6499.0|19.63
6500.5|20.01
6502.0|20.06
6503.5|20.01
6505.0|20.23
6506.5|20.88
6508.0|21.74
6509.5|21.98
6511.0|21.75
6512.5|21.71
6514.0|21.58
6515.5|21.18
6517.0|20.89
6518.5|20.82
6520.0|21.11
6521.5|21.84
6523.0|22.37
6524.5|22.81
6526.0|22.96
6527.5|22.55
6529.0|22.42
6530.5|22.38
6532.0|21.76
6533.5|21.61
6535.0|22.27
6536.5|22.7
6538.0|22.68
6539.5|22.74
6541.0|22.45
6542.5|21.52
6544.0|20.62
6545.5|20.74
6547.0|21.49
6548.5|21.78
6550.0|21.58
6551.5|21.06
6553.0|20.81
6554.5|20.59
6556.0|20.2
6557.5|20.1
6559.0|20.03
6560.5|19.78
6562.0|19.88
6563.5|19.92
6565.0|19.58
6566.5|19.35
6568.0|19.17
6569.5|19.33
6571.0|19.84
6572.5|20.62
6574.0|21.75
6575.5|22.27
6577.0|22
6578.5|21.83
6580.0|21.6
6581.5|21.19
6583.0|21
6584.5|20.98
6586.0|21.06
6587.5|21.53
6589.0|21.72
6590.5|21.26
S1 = 1.08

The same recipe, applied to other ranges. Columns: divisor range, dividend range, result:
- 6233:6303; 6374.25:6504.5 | 1.12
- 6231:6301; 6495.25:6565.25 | 1.14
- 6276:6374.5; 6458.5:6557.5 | 1.10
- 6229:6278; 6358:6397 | 1.11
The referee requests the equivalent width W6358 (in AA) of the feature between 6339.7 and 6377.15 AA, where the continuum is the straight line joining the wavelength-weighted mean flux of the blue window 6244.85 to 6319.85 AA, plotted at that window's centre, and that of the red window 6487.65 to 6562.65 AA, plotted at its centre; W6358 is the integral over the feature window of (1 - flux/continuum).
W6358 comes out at 0.6 AA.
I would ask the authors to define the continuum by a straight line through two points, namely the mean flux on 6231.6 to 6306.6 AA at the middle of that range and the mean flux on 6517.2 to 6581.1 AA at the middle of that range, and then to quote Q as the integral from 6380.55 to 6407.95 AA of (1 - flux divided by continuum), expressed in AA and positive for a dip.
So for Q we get -1.55 AA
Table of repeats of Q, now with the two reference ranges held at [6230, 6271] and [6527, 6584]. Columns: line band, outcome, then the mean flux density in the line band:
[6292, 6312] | -0.97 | 20.8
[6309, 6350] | -1.85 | 20.9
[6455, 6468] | -1.00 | 22.2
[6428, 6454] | -0.79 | 21.2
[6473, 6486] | -0.44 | 21.5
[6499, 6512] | 0.06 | 20.8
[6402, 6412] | -0.38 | 21.1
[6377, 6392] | -1.31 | 22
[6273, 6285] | -0.68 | 20.8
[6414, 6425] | -0.30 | 21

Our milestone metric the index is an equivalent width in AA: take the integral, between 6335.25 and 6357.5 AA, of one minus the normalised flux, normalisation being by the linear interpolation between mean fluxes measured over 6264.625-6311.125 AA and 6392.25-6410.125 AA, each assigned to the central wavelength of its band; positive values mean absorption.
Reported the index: 0.6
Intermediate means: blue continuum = 20.9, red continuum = 21.5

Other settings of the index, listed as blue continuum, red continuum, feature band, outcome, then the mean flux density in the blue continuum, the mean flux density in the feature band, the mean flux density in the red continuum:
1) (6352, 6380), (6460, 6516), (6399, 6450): -1.67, 20.3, 21.4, 21.2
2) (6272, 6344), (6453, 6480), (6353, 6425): 1.22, 20.9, 21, 21.9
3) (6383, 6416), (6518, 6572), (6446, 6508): 1.18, 21.6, 21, 21.2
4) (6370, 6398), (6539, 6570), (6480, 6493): 0.01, 21.8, 21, 20.6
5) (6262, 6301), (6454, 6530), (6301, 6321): 0.48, 20.9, 20.4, 21.4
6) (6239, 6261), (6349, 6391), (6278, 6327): -2.02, 19.2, 20.7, 20.8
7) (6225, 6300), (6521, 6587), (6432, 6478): -1.57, 20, 21.5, 21.3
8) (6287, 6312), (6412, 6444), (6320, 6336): -0.34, 20.8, 21.4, 21.6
